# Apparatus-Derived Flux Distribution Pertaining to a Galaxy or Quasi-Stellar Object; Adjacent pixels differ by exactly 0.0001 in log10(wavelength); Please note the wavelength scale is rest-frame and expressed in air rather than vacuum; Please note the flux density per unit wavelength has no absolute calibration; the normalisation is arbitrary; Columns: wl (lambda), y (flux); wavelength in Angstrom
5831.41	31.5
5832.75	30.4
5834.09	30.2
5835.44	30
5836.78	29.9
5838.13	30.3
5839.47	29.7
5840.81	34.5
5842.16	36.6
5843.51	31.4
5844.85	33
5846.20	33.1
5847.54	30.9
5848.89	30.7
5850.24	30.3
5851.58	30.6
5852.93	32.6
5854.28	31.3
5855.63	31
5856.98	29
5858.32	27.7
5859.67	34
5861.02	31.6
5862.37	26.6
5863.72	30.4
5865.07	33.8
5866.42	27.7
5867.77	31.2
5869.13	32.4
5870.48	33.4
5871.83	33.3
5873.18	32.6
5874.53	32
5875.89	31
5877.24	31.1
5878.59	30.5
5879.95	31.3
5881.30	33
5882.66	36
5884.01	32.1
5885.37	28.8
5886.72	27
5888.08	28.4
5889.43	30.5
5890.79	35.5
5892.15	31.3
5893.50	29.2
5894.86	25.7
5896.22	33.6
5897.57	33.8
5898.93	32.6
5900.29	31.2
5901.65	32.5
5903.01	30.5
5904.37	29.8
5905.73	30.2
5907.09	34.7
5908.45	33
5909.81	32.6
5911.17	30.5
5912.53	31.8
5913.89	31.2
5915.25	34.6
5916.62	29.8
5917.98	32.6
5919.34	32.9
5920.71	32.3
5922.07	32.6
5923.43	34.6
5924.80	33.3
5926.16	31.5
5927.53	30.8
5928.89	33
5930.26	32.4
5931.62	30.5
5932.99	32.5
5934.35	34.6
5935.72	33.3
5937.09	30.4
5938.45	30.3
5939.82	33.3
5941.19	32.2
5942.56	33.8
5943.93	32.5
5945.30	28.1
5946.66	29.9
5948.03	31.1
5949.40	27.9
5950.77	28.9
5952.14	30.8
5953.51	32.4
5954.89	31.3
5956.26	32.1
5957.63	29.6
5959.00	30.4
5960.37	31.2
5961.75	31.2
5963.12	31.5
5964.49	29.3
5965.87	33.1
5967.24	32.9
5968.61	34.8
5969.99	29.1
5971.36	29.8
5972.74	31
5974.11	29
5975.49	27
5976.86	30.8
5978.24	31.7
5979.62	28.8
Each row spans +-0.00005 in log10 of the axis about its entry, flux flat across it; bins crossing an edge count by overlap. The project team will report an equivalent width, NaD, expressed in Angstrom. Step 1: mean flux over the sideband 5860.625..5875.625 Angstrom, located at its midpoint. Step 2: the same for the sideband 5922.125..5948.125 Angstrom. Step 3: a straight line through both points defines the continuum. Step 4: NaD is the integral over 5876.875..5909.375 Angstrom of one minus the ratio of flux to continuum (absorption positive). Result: 0.3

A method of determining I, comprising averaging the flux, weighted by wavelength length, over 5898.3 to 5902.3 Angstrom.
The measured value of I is 32.1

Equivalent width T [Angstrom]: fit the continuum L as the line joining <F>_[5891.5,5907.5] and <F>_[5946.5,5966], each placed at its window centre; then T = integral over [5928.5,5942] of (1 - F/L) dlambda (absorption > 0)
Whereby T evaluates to -0.61 Angstrom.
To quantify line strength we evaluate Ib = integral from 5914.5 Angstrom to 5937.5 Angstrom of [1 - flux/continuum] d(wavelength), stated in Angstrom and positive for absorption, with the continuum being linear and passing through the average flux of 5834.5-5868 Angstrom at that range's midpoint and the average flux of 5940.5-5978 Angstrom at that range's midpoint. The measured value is -1.2 Angstrom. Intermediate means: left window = 31.1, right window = 30.8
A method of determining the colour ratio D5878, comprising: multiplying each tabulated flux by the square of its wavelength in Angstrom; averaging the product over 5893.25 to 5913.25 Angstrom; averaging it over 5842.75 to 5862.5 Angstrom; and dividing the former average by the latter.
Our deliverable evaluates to 1.0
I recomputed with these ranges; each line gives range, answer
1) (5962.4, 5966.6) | 31.3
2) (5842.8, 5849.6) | 31.8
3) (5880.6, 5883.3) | 34.4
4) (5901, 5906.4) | 30.7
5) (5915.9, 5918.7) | 31.2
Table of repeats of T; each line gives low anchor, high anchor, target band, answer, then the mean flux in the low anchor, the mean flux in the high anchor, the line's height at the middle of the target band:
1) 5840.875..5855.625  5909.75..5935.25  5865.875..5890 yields 0.7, 32.1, 32.3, 32.2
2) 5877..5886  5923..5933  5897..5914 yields 0.1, 31.9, 32.2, 32.1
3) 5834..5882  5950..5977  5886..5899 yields 0.2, 31.4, 30.8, 31.2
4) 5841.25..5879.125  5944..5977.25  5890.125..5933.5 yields -1.4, 31.4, 30.6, 31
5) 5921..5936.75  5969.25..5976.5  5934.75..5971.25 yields -0.5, 32.6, 29.3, 30.8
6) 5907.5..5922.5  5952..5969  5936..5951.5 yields 0.5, 32.2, 31.6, 31.8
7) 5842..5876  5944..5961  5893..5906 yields 0.0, 31.4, 30.4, 31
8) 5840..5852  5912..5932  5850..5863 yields 0.7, 32.4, 32.3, 32.3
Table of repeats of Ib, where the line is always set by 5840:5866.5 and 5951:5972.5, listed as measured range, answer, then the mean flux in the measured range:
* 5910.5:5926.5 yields -0.52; 32.3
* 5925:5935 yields -0.30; 32.3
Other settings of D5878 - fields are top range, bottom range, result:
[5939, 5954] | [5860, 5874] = 1.01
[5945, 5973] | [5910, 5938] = 0.97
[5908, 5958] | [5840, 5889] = 1.04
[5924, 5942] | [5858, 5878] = 1.05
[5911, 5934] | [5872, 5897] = 1.05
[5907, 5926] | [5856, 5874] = 1.06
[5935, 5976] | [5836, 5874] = 1.02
